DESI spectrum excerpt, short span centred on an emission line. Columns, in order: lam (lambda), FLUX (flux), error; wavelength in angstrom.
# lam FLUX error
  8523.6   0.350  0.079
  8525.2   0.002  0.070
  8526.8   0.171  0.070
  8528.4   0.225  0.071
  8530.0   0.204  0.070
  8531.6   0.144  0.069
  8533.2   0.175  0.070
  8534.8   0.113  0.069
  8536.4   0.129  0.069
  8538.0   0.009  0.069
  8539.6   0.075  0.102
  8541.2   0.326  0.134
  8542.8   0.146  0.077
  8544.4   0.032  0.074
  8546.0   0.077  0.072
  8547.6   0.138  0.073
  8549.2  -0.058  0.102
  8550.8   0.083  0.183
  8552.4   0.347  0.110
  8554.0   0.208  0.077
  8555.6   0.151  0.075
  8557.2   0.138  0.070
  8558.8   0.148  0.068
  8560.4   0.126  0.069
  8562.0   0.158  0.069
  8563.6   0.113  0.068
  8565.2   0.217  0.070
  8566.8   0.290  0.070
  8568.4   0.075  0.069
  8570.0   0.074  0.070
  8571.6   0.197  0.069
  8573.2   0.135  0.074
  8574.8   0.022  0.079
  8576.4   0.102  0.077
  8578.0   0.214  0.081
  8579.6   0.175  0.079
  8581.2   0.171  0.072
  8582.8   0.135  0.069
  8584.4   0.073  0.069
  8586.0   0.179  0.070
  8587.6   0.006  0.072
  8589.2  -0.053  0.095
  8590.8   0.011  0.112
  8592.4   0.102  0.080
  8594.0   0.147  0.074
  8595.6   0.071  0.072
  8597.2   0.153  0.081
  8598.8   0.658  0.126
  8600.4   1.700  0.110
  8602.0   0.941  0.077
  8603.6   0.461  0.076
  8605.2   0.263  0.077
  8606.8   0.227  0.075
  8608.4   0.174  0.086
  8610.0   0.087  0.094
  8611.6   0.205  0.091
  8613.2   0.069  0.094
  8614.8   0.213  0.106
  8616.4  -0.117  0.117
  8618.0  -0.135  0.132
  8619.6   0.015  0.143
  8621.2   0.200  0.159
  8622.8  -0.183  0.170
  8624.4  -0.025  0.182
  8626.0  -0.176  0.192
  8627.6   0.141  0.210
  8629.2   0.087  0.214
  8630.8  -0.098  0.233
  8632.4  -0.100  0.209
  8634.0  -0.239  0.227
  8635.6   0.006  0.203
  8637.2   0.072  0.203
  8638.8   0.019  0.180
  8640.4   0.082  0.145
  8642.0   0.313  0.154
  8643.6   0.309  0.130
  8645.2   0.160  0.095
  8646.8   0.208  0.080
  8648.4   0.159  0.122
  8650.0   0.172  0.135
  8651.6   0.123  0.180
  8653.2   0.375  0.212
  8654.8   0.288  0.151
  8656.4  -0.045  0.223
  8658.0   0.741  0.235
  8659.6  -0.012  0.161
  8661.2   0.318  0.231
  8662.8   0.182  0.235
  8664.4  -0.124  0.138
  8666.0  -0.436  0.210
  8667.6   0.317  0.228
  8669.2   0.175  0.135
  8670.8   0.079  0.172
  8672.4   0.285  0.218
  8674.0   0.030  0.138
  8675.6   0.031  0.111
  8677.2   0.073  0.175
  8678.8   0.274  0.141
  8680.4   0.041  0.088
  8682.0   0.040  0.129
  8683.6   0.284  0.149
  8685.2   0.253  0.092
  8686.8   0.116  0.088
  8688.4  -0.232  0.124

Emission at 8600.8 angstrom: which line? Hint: Hbeta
